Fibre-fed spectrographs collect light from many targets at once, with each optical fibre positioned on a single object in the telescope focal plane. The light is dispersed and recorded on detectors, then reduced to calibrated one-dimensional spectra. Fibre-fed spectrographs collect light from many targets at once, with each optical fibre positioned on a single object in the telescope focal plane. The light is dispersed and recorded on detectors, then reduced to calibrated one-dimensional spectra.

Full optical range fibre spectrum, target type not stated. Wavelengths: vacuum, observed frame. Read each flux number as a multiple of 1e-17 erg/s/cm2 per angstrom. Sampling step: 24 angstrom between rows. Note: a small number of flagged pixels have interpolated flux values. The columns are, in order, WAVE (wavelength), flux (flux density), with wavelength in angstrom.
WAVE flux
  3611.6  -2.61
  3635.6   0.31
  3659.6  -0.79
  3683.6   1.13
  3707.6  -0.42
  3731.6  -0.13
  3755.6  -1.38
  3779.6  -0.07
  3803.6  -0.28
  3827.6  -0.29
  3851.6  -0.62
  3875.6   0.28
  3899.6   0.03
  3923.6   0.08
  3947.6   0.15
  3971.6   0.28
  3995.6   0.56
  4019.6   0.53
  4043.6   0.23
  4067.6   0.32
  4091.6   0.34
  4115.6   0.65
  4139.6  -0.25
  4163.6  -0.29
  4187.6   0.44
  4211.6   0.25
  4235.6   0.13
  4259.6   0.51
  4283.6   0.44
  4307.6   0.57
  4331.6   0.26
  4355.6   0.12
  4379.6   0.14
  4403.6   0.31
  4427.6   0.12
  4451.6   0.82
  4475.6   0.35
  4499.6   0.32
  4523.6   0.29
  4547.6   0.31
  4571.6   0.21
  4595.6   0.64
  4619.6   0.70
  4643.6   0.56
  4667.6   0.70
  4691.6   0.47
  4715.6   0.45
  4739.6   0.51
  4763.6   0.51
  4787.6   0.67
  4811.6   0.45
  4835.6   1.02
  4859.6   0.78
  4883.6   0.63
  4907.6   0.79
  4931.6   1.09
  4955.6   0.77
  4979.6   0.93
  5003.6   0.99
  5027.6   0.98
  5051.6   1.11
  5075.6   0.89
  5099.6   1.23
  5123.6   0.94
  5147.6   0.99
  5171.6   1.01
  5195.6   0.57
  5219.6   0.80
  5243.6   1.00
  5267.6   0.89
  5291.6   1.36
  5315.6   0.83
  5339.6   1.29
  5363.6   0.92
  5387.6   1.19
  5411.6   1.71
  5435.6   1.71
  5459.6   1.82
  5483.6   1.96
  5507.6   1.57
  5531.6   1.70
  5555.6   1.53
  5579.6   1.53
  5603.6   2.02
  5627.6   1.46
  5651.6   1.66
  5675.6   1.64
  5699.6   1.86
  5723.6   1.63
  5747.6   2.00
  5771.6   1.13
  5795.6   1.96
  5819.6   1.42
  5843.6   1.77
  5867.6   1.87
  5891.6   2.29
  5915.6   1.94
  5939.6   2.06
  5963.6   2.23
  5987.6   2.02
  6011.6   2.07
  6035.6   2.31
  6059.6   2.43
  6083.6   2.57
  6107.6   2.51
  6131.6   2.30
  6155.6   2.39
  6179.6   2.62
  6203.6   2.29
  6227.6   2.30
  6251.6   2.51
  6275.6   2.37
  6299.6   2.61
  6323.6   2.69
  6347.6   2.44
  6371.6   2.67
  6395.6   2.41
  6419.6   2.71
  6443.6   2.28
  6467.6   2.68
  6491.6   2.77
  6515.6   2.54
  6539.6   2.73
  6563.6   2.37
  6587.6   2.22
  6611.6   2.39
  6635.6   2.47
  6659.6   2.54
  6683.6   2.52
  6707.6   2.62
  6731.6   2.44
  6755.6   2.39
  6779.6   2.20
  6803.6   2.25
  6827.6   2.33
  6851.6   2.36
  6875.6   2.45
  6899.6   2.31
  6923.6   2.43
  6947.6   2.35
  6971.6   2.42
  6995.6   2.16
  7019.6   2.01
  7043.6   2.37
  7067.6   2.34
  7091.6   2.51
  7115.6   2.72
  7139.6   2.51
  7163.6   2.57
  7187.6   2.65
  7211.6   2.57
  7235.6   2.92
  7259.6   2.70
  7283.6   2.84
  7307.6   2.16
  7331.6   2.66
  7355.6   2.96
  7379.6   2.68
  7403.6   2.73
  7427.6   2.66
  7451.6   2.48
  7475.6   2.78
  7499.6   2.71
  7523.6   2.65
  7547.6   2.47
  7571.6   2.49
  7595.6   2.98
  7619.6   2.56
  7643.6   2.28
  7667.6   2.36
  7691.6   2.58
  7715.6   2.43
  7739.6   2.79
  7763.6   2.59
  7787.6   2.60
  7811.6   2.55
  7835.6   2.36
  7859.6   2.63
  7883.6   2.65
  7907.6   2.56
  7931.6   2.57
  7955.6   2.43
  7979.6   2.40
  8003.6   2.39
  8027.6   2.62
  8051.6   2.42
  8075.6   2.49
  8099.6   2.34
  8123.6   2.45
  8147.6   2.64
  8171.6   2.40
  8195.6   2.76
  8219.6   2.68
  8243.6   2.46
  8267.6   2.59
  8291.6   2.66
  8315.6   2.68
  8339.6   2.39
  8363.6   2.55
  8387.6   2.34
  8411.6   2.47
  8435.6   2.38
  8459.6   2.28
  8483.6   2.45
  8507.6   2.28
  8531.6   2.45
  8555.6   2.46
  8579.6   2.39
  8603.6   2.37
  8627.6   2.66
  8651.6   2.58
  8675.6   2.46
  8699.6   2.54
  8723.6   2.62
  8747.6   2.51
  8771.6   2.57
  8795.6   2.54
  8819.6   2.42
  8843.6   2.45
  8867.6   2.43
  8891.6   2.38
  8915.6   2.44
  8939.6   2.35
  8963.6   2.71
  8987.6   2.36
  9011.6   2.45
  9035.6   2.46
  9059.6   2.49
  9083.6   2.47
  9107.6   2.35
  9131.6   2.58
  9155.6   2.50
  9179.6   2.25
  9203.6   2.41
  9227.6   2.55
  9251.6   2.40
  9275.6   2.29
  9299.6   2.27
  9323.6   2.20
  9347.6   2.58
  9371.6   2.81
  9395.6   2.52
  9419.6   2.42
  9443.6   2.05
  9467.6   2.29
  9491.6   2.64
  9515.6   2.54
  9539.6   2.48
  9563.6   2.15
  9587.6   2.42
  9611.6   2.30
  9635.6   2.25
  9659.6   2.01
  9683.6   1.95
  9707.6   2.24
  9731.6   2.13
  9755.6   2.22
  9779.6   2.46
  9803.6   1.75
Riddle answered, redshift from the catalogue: 0.35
